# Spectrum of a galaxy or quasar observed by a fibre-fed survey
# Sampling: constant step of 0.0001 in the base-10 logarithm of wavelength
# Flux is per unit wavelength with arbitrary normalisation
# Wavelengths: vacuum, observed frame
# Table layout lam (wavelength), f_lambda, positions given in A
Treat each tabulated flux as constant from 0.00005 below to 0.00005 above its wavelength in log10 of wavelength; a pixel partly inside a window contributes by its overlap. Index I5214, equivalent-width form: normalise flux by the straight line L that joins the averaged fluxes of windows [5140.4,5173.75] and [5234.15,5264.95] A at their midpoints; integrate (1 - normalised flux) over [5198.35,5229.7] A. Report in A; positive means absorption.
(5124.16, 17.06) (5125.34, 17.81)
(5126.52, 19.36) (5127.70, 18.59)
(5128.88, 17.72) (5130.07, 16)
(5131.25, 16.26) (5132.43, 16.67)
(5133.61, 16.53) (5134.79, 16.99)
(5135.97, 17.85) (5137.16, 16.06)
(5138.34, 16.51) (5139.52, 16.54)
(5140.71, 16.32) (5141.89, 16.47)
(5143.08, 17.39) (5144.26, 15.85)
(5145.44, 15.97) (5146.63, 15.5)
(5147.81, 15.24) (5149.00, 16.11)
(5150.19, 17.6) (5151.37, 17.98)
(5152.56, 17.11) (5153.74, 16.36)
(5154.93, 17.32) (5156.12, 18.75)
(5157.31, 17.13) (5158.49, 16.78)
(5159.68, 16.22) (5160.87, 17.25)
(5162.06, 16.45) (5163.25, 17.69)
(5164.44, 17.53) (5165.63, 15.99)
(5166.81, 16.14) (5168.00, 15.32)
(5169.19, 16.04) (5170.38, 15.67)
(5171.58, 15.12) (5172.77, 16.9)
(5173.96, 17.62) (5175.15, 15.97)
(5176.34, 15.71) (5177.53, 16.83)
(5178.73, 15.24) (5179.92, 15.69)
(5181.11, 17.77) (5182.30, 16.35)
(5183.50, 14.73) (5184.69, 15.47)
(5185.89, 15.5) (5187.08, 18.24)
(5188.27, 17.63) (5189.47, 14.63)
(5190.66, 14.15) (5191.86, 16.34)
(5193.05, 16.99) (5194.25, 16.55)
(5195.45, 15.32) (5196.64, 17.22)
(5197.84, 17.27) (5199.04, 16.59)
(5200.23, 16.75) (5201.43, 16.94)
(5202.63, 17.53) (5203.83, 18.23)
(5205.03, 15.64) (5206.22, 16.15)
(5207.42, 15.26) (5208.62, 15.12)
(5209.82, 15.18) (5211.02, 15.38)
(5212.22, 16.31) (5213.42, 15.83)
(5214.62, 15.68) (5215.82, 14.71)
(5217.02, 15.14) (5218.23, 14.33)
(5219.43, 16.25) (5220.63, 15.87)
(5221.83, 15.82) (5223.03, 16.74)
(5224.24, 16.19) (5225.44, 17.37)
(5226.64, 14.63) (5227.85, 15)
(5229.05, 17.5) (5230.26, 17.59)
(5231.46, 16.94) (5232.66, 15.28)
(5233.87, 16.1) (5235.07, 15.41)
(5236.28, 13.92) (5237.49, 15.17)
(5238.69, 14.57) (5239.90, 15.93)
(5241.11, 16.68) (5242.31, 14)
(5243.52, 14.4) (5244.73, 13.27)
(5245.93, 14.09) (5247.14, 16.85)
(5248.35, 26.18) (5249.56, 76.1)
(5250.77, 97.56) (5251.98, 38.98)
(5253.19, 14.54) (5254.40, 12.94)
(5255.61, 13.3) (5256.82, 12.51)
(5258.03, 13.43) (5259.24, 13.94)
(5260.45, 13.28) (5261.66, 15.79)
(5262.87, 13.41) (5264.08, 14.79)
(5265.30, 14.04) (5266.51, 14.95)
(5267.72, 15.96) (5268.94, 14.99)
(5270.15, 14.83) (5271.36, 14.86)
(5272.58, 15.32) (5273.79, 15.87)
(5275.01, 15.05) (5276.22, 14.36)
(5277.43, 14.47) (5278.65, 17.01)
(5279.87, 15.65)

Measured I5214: 5.8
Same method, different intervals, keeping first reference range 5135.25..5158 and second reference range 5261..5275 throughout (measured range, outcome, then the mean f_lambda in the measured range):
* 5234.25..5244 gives 0.22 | 15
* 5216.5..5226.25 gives -0.18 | 15.9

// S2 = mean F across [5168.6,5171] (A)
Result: 15.8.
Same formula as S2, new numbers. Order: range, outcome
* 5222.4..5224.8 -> 16.4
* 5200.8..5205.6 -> 17.1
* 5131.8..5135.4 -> 16.8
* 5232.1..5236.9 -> 15.2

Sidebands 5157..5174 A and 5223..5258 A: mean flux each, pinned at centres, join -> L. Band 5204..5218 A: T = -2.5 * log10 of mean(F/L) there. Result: 0.241 mag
